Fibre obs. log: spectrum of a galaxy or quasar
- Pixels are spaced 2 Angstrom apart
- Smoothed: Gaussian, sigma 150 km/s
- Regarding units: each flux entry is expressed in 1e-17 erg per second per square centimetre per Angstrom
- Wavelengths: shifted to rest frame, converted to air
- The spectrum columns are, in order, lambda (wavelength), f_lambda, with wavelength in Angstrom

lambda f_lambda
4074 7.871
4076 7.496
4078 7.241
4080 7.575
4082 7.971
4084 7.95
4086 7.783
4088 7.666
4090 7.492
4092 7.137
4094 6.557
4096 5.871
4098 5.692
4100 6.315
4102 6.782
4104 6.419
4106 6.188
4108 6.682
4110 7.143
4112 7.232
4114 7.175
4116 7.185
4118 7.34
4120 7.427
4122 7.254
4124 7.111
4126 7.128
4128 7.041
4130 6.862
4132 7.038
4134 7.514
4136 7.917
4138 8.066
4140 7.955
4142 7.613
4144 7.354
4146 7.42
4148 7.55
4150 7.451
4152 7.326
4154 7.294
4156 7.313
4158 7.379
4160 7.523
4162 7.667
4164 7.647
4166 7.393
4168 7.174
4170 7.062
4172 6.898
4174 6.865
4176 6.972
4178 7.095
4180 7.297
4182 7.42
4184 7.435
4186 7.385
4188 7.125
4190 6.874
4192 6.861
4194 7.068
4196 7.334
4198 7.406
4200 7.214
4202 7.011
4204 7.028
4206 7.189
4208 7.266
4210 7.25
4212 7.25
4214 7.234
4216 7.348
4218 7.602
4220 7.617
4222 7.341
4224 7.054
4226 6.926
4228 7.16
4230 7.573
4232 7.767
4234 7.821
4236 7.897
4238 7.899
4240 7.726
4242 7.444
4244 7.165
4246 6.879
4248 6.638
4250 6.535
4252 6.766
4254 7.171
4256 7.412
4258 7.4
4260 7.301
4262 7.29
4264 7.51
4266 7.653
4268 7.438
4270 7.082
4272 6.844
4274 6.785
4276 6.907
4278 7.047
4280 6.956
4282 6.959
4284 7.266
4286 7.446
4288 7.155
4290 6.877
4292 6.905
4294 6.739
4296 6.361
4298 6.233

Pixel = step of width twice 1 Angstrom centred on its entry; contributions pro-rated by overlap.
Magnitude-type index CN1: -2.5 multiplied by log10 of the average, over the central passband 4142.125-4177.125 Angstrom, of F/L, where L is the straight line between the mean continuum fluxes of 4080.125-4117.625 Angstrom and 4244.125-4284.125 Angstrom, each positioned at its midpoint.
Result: -0.05 mag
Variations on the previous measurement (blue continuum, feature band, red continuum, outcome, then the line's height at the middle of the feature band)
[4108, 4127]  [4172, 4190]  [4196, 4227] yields 0.01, 7.23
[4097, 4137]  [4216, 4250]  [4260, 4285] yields -0.04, 7.11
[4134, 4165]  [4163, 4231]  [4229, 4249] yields 0.04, 7.52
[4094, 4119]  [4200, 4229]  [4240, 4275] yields -0.03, 7.01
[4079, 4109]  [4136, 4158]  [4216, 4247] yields -0.06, 7.14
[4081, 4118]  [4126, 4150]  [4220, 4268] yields -0.06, 7.06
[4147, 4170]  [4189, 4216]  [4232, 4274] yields 0.03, 7.36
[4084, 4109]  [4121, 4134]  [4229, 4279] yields -0.04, 6.87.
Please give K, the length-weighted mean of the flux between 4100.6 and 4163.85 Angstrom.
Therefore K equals 7.27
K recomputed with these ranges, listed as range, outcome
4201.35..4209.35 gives 7.13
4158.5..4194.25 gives 7.21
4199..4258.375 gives 7.28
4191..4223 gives 7.25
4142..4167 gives 7.45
